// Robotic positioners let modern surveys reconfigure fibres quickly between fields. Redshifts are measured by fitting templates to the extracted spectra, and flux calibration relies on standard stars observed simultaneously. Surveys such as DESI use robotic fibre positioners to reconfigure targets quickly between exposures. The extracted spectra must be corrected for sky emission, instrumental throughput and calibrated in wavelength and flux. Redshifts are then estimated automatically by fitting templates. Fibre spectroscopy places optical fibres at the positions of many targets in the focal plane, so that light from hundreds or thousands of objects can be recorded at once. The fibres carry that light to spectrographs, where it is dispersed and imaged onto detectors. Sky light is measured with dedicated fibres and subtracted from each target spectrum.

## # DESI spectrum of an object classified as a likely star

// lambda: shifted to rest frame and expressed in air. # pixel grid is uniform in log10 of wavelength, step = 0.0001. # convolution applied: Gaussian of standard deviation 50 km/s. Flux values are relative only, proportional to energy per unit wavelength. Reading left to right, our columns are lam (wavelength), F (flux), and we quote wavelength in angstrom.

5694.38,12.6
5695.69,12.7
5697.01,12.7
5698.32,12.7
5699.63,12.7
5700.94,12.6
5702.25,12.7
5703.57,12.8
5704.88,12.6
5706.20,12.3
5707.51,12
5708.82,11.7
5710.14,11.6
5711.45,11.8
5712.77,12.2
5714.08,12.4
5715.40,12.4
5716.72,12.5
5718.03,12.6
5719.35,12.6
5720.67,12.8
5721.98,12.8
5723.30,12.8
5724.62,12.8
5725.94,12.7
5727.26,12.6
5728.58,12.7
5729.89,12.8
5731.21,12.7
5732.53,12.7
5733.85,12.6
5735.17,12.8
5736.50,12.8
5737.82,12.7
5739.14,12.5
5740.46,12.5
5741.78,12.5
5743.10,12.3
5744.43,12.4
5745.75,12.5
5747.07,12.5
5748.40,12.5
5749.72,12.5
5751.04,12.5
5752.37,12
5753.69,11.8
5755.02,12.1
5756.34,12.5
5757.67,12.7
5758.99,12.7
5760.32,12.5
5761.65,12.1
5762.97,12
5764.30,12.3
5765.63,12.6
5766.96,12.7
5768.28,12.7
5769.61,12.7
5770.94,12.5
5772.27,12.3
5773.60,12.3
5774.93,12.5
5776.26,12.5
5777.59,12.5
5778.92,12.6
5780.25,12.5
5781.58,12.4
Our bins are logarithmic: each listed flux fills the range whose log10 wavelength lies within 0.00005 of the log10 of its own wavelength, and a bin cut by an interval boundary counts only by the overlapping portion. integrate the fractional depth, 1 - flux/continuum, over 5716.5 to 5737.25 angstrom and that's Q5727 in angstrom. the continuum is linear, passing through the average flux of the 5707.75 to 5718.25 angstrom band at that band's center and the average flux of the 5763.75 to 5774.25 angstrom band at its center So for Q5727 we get -0.83 angstrom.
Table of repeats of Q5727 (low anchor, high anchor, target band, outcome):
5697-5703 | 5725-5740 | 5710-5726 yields 0.3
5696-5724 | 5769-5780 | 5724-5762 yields -0.2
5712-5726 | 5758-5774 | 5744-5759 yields 0.1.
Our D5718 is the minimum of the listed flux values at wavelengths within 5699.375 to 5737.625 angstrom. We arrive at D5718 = 11.6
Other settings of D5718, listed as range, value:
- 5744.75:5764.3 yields 11.8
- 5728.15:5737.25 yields 12.6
